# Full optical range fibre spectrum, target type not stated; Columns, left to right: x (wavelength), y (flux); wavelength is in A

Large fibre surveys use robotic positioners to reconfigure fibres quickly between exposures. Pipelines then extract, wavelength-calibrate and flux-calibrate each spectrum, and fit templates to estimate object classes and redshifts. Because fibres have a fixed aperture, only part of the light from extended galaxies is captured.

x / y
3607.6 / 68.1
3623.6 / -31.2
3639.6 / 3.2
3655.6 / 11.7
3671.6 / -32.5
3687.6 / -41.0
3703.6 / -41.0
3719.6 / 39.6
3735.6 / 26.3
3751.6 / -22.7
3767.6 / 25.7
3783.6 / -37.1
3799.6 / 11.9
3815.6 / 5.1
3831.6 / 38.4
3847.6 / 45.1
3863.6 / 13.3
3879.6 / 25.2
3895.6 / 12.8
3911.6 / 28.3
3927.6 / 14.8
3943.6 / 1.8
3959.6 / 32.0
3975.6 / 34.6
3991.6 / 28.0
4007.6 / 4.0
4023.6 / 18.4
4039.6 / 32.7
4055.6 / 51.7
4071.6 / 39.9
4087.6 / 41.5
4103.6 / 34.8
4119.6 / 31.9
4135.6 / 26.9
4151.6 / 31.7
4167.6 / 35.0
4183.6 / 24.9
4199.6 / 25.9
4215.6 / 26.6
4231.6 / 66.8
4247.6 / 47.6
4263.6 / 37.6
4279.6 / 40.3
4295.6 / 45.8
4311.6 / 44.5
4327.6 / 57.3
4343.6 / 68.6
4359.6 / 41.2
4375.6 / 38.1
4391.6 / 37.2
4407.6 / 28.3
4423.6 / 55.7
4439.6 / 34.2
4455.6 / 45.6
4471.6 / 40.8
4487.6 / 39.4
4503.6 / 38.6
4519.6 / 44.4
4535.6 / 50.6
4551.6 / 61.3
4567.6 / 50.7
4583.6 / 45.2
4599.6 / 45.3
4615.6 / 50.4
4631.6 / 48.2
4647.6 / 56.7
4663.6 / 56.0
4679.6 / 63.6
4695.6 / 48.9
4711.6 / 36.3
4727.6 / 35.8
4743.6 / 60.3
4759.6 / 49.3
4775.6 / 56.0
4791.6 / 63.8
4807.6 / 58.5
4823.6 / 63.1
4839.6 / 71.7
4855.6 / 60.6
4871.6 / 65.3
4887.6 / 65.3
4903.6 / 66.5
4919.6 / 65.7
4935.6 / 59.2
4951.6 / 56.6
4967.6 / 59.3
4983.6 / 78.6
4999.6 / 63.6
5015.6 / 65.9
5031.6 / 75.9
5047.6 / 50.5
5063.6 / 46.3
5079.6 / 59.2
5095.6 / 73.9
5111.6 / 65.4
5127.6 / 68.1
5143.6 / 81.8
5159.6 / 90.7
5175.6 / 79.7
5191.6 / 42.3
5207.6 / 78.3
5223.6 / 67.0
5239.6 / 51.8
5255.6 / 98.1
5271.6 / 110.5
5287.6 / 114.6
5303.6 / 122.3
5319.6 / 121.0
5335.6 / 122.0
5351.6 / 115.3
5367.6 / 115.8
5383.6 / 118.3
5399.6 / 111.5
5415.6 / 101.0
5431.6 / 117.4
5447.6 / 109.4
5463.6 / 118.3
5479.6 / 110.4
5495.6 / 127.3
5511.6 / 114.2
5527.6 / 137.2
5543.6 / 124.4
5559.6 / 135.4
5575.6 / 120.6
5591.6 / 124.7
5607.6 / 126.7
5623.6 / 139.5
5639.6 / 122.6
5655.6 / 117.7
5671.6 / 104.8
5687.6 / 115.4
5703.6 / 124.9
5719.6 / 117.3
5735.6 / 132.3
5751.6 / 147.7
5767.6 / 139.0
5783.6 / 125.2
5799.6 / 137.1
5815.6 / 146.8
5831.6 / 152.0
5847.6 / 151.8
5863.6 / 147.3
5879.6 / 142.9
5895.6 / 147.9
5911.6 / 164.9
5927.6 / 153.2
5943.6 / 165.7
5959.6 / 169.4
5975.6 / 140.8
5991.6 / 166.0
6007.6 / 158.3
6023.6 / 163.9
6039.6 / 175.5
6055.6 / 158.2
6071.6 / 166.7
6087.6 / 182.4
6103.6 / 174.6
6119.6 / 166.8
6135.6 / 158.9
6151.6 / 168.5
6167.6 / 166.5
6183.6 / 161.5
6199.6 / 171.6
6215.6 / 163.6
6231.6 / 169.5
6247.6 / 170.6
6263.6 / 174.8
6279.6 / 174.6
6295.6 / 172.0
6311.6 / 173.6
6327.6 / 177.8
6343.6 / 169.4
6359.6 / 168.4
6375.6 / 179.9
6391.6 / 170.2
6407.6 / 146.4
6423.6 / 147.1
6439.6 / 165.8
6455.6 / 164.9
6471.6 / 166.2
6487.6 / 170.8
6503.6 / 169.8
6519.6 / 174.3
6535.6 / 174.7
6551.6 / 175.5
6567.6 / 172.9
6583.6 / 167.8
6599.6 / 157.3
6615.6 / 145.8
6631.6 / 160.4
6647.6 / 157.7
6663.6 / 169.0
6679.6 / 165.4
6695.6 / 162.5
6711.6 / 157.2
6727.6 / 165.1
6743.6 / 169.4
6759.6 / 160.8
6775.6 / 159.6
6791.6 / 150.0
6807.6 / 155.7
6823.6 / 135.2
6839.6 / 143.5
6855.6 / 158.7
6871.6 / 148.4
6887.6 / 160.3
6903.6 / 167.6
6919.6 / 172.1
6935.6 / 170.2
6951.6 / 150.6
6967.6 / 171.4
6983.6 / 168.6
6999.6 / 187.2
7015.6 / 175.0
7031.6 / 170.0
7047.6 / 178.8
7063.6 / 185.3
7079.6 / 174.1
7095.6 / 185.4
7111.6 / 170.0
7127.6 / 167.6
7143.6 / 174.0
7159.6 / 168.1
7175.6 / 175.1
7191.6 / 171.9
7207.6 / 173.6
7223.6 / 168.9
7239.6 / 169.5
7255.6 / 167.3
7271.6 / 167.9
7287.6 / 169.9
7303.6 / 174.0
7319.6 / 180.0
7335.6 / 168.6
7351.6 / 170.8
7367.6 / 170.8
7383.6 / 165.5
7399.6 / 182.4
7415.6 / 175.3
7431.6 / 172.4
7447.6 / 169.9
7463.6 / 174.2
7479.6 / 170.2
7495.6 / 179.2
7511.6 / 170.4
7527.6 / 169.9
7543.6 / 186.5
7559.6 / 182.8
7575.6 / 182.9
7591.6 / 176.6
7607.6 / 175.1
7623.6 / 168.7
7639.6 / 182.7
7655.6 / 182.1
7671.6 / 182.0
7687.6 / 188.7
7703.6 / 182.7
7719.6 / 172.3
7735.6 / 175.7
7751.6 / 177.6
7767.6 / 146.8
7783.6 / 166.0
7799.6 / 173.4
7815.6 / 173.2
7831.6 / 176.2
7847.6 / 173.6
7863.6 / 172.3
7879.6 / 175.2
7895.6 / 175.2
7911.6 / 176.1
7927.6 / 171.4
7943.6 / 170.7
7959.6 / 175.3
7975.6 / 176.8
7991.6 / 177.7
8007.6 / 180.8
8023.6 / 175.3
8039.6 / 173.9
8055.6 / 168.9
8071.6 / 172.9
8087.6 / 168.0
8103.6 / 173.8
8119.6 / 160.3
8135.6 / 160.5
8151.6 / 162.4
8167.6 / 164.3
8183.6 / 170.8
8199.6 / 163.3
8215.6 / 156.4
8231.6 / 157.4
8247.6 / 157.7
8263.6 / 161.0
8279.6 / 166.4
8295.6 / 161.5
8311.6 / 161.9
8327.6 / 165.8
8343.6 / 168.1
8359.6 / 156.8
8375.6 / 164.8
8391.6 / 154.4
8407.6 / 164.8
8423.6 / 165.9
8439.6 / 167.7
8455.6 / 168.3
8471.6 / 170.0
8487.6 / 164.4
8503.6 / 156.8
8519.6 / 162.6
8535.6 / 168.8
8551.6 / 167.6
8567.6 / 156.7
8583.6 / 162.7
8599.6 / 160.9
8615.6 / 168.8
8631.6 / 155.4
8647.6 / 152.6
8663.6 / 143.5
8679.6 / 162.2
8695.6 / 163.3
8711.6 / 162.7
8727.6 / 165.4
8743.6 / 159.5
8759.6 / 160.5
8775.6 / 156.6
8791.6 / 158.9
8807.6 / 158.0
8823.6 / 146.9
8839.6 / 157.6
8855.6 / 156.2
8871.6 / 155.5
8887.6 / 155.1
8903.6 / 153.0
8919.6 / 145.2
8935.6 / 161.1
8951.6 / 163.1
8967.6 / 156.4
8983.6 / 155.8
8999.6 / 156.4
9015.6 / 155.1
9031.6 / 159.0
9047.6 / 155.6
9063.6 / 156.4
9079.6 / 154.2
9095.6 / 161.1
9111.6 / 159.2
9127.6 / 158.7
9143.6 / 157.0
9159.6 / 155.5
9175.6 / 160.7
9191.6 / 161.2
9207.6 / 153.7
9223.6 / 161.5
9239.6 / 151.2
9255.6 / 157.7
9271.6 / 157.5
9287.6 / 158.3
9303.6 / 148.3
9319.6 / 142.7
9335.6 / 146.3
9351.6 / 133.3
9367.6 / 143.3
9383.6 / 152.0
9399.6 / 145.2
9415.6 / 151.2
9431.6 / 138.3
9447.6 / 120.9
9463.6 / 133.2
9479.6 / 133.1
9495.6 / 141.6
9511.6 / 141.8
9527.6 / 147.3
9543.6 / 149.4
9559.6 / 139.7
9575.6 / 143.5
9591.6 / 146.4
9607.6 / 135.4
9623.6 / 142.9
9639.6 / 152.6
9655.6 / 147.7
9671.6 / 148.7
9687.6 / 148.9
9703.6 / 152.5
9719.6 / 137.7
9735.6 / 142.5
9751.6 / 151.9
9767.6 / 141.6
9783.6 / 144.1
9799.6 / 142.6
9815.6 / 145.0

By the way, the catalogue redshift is 0.32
